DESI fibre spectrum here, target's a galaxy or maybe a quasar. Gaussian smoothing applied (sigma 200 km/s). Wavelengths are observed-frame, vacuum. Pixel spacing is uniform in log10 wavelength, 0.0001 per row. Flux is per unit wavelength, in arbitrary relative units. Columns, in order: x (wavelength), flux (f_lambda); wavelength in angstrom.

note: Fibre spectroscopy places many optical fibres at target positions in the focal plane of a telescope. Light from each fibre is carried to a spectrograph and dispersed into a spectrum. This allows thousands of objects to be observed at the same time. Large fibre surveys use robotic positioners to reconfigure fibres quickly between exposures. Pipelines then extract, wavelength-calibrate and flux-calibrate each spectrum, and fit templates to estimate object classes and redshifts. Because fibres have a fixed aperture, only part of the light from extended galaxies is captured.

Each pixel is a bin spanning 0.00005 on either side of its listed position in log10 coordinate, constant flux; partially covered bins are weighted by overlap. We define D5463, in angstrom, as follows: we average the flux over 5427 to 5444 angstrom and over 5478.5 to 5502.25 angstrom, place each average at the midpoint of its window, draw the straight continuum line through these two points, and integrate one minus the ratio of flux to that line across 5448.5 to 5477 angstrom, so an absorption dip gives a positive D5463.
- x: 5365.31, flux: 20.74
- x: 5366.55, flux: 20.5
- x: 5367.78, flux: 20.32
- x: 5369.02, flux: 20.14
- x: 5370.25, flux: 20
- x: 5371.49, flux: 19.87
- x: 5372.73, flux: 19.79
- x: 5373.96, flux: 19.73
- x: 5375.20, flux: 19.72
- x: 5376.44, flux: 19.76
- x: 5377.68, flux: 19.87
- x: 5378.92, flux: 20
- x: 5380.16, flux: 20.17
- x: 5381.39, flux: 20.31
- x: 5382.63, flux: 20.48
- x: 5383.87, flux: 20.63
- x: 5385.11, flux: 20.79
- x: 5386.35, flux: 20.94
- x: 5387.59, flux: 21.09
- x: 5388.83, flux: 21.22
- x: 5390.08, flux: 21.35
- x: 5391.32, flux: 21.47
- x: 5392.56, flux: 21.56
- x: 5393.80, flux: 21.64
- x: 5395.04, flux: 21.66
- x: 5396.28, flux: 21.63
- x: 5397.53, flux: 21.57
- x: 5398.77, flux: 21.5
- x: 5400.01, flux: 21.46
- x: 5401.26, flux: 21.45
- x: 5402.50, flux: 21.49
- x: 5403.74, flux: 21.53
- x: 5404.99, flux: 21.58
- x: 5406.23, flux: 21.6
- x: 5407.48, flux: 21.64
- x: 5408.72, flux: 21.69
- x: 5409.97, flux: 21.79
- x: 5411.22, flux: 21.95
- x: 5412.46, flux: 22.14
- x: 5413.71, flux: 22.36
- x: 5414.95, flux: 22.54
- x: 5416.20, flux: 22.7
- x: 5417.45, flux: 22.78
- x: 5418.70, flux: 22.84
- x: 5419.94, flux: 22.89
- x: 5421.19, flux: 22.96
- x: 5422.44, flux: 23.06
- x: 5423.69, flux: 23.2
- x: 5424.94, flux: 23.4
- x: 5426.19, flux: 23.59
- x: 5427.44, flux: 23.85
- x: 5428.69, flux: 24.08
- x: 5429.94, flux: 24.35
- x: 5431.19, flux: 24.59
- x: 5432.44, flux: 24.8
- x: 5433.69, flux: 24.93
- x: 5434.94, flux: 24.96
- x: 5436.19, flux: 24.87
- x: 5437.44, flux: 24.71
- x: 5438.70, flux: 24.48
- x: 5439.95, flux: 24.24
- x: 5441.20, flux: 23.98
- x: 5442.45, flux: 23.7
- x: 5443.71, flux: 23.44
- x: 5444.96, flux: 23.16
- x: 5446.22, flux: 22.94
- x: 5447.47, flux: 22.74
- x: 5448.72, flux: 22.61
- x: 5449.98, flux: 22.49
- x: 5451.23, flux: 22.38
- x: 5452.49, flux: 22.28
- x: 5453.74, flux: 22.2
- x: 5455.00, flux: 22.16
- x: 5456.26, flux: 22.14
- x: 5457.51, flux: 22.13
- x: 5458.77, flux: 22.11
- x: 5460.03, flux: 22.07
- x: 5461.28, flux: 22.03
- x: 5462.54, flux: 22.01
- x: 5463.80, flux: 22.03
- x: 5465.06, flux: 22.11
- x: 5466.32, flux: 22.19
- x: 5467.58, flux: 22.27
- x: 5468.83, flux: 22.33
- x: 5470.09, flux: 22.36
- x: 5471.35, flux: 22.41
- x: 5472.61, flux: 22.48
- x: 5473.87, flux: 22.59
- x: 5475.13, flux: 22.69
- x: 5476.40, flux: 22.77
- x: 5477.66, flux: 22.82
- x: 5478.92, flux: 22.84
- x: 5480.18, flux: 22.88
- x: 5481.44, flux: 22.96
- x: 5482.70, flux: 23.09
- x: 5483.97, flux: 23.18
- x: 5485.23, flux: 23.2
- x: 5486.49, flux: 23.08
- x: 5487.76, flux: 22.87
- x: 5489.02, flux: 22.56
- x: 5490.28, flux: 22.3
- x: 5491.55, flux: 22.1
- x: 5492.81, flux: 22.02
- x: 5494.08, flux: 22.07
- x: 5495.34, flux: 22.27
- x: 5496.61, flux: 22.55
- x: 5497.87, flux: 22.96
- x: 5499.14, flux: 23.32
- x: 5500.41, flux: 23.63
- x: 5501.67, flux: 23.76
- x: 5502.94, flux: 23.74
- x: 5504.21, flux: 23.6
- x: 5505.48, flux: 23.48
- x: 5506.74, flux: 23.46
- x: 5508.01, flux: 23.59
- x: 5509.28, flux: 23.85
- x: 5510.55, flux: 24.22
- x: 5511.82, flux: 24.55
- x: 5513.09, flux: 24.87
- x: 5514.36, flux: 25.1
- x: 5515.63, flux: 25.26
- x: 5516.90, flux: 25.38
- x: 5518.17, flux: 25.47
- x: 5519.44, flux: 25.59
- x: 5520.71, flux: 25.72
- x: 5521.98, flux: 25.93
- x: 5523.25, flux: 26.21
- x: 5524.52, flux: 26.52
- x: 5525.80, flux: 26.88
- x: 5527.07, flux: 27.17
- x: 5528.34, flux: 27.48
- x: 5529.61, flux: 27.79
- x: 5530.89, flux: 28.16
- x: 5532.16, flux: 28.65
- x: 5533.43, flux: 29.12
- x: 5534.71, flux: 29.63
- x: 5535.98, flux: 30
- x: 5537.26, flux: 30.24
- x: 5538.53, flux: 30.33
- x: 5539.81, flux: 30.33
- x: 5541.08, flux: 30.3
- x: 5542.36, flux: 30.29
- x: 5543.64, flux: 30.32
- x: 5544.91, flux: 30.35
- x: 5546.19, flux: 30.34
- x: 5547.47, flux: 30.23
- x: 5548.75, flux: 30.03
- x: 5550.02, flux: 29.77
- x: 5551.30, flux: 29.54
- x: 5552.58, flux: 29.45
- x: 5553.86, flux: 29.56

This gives 1.6 angstrom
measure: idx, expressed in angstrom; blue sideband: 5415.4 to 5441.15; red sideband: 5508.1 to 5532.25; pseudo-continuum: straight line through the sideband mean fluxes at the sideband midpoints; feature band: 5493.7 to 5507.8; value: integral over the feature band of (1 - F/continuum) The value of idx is 1.3 angstrom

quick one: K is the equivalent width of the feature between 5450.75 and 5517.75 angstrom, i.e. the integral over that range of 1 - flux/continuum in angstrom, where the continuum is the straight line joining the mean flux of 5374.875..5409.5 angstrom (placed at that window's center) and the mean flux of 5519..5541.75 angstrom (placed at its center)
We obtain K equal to 7.4 angstrom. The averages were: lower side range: 21.1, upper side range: 28.1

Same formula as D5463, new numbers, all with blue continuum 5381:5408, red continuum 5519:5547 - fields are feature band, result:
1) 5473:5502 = 3.7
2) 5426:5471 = 1.8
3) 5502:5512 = 1.3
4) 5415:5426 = -0.2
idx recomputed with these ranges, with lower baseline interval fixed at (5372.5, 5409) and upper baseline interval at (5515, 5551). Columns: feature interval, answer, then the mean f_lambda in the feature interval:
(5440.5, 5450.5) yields 0.28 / 23.1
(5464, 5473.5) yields 1.04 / 22.3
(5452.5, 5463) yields 1.00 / 22.1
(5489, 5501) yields 1.73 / 22.6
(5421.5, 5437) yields -0.77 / 24.1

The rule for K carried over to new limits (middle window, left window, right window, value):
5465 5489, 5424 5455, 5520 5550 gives 2.78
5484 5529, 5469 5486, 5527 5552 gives 3.07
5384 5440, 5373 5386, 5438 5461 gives -3.00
